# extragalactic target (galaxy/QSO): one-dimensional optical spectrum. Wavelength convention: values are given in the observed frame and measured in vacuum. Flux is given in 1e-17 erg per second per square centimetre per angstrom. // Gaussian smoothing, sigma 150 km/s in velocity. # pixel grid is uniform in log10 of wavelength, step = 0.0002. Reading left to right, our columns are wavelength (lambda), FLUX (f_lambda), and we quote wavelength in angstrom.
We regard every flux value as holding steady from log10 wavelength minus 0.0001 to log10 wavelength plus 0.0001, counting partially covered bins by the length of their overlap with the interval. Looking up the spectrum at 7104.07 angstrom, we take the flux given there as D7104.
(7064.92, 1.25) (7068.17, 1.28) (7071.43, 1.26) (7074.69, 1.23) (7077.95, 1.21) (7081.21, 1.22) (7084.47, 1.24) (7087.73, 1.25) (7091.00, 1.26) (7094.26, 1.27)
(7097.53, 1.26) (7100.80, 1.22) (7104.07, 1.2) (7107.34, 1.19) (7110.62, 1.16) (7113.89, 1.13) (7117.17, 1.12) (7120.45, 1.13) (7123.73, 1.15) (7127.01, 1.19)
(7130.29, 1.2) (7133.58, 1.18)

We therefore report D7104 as 1.2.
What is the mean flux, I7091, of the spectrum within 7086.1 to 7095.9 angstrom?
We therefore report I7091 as 1.26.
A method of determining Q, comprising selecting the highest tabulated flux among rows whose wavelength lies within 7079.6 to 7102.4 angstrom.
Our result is 1.27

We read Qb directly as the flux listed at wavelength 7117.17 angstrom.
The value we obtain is 1.12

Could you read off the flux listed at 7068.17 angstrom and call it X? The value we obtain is 1.28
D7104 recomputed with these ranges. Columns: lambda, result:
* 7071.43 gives 1.26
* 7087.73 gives 1.25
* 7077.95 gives 1.21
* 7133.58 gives 1.18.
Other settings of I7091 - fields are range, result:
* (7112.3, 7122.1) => 1.13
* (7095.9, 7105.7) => 1.23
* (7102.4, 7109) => 1.19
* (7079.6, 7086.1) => 1.23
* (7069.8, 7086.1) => 1.23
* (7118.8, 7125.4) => 1.14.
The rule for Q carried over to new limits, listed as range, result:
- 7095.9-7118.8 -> 1.26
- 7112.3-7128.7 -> 1.19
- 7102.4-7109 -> 1.2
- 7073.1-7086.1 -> 1.24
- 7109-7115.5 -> 1.16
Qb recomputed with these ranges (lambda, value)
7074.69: 1.23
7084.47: 1.24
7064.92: 1.25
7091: 1.26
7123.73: 1.15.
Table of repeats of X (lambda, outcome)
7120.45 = 1.13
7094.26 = 1.27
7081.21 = 1.22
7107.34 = 1.19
